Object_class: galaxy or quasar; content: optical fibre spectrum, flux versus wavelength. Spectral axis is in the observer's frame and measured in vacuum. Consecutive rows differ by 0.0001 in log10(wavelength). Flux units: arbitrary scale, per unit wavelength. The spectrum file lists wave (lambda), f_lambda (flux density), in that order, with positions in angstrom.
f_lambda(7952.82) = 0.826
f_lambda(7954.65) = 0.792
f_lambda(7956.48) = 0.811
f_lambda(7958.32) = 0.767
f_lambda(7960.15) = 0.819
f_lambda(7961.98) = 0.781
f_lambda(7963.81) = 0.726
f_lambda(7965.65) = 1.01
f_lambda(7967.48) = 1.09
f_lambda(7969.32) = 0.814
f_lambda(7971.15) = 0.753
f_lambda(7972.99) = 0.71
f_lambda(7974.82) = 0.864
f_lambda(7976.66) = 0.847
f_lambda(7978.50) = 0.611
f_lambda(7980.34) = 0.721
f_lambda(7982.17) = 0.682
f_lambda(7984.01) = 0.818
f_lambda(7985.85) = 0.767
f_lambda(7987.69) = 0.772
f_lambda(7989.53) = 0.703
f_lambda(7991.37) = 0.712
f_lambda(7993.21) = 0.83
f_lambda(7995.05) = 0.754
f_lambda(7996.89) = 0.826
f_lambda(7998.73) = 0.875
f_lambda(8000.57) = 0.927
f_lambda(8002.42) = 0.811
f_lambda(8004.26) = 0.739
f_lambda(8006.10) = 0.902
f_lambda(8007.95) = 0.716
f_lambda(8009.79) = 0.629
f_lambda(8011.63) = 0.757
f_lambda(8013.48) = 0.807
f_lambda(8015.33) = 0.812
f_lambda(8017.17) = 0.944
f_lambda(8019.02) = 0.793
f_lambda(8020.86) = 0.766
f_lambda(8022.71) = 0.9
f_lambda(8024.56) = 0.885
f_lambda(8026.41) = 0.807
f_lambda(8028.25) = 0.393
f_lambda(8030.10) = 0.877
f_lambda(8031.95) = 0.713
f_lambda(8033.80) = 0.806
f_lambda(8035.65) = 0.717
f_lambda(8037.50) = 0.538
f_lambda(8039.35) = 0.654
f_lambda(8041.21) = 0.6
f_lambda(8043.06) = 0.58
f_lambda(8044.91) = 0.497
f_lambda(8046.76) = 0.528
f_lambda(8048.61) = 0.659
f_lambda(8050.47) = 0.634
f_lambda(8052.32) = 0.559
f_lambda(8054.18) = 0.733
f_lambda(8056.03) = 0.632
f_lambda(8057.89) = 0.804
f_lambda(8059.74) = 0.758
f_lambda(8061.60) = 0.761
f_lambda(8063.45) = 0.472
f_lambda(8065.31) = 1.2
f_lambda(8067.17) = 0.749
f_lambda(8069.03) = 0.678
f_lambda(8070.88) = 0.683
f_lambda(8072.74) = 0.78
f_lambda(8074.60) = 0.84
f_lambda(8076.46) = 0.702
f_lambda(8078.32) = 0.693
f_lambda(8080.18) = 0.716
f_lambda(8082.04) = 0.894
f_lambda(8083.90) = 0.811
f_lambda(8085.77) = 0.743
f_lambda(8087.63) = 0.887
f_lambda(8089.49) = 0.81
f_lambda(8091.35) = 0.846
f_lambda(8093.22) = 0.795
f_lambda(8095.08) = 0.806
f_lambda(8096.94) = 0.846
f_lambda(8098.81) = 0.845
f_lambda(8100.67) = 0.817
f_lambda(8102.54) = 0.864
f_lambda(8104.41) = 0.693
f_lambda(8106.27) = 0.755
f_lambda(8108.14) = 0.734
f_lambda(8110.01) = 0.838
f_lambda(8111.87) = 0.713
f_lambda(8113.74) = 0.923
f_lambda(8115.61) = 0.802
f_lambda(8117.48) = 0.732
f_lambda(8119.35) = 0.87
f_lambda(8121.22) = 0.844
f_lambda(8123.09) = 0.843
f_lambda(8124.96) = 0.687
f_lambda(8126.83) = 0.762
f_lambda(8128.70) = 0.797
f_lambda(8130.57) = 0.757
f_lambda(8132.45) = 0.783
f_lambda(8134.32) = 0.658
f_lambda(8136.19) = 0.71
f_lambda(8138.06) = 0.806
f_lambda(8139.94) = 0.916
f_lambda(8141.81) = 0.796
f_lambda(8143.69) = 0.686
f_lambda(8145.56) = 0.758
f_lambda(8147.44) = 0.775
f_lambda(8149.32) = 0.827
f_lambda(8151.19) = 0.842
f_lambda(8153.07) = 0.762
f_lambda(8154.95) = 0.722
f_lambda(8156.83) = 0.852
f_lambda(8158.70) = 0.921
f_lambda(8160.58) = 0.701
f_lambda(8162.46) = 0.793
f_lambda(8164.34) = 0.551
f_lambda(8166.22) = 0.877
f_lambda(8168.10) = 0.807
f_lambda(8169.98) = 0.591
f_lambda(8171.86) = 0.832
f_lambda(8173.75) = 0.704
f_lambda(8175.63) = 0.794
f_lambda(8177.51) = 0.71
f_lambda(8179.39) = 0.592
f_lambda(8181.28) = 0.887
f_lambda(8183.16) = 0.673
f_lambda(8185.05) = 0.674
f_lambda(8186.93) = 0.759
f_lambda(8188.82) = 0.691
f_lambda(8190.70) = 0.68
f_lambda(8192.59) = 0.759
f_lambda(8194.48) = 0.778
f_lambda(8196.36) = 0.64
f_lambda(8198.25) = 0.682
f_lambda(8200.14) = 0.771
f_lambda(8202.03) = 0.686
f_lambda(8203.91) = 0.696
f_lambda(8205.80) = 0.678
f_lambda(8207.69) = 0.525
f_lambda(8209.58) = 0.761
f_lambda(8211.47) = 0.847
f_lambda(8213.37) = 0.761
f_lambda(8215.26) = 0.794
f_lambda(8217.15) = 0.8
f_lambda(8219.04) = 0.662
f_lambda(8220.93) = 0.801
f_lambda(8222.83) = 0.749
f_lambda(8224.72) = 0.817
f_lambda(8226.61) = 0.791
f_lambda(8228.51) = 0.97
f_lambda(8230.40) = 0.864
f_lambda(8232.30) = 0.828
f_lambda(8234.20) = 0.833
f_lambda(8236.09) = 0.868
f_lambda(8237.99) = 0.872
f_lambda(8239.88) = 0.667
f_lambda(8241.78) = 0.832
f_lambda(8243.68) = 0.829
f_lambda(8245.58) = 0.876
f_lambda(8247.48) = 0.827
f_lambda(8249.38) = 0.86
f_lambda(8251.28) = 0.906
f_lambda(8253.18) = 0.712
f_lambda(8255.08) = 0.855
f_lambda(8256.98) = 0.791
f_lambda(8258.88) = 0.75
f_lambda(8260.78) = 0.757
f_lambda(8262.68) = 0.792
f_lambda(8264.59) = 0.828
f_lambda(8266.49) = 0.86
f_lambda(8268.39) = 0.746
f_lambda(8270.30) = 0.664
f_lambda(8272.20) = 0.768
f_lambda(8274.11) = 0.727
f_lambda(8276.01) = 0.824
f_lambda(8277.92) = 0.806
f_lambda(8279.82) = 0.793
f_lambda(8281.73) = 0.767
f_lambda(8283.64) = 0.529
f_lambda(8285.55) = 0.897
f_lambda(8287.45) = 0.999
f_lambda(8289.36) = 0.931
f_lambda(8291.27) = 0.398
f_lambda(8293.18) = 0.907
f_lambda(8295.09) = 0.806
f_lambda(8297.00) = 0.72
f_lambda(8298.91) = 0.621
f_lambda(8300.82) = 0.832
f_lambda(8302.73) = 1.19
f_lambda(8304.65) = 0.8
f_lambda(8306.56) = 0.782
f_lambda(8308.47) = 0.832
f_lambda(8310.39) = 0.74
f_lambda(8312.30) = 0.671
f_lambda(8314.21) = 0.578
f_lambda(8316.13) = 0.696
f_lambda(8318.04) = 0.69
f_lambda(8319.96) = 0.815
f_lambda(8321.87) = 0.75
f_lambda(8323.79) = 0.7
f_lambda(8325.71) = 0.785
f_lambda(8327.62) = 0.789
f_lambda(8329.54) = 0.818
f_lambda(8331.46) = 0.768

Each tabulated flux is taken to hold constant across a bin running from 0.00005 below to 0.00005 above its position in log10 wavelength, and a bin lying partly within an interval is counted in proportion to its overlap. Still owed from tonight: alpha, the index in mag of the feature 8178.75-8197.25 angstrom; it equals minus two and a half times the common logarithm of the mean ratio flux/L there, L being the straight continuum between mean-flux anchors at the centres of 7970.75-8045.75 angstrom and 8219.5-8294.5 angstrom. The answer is 0.10 mag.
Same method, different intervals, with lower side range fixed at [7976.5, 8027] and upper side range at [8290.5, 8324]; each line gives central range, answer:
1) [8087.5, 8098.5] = -0.07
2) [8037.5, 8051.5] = 0.31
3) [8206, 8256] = -0.05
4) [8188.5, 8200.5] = 0.08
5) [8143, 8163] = -0.02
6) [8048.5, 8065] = 0.14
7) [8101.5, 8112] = 0.01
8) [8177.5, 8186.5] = 0.09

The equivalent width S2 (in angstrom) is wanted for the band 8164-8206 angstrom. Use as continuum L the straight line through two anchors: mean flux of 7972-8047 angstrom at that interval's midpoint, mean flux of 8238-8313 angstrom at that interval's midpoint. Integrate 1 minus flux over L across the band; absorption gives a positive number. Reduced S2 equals 3.1 angstrom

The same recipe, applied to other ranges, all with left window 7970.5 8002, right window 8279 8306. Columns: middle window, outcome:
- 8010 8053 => 4.1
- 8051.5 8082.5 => 1.5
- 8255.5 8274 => 0.5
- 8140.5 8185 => 1.7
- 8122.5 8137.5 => 0.7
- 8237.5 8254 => -0.5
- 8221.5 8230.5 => -0.5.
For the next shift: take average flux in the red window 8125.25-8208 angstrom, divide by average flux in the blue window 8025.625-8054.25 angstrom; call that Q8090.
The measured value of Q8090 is 1.2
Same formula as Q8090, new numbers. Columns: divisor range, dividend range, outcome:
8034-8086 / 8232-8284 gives 1.13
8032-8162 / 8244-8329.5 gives 1.03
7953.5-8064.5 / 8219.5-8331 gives 1.05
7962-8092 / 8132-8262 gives 1.01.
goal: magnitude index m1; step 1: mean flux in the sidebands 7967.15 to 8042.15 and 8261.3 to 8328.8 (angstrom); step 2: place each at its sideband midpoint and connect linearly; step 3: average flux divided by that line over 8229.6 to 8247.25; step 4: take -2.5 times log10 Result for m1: -0.08 mag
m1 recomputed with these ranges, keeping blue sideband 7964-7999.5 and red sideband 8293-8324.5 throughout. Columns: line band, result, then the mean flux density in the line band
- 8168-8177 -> 0.06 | 0.738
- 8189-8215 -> 0.09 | 0.714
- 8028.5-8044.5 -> 0.19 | 0.667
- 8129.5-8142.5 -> 0.01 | 0.775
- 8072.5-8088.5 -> 0.00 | 0.785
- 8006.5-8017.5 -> 0.03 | 0.774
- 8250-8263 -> -0.03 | 0.797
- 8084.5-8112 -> -0.02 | 0.802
